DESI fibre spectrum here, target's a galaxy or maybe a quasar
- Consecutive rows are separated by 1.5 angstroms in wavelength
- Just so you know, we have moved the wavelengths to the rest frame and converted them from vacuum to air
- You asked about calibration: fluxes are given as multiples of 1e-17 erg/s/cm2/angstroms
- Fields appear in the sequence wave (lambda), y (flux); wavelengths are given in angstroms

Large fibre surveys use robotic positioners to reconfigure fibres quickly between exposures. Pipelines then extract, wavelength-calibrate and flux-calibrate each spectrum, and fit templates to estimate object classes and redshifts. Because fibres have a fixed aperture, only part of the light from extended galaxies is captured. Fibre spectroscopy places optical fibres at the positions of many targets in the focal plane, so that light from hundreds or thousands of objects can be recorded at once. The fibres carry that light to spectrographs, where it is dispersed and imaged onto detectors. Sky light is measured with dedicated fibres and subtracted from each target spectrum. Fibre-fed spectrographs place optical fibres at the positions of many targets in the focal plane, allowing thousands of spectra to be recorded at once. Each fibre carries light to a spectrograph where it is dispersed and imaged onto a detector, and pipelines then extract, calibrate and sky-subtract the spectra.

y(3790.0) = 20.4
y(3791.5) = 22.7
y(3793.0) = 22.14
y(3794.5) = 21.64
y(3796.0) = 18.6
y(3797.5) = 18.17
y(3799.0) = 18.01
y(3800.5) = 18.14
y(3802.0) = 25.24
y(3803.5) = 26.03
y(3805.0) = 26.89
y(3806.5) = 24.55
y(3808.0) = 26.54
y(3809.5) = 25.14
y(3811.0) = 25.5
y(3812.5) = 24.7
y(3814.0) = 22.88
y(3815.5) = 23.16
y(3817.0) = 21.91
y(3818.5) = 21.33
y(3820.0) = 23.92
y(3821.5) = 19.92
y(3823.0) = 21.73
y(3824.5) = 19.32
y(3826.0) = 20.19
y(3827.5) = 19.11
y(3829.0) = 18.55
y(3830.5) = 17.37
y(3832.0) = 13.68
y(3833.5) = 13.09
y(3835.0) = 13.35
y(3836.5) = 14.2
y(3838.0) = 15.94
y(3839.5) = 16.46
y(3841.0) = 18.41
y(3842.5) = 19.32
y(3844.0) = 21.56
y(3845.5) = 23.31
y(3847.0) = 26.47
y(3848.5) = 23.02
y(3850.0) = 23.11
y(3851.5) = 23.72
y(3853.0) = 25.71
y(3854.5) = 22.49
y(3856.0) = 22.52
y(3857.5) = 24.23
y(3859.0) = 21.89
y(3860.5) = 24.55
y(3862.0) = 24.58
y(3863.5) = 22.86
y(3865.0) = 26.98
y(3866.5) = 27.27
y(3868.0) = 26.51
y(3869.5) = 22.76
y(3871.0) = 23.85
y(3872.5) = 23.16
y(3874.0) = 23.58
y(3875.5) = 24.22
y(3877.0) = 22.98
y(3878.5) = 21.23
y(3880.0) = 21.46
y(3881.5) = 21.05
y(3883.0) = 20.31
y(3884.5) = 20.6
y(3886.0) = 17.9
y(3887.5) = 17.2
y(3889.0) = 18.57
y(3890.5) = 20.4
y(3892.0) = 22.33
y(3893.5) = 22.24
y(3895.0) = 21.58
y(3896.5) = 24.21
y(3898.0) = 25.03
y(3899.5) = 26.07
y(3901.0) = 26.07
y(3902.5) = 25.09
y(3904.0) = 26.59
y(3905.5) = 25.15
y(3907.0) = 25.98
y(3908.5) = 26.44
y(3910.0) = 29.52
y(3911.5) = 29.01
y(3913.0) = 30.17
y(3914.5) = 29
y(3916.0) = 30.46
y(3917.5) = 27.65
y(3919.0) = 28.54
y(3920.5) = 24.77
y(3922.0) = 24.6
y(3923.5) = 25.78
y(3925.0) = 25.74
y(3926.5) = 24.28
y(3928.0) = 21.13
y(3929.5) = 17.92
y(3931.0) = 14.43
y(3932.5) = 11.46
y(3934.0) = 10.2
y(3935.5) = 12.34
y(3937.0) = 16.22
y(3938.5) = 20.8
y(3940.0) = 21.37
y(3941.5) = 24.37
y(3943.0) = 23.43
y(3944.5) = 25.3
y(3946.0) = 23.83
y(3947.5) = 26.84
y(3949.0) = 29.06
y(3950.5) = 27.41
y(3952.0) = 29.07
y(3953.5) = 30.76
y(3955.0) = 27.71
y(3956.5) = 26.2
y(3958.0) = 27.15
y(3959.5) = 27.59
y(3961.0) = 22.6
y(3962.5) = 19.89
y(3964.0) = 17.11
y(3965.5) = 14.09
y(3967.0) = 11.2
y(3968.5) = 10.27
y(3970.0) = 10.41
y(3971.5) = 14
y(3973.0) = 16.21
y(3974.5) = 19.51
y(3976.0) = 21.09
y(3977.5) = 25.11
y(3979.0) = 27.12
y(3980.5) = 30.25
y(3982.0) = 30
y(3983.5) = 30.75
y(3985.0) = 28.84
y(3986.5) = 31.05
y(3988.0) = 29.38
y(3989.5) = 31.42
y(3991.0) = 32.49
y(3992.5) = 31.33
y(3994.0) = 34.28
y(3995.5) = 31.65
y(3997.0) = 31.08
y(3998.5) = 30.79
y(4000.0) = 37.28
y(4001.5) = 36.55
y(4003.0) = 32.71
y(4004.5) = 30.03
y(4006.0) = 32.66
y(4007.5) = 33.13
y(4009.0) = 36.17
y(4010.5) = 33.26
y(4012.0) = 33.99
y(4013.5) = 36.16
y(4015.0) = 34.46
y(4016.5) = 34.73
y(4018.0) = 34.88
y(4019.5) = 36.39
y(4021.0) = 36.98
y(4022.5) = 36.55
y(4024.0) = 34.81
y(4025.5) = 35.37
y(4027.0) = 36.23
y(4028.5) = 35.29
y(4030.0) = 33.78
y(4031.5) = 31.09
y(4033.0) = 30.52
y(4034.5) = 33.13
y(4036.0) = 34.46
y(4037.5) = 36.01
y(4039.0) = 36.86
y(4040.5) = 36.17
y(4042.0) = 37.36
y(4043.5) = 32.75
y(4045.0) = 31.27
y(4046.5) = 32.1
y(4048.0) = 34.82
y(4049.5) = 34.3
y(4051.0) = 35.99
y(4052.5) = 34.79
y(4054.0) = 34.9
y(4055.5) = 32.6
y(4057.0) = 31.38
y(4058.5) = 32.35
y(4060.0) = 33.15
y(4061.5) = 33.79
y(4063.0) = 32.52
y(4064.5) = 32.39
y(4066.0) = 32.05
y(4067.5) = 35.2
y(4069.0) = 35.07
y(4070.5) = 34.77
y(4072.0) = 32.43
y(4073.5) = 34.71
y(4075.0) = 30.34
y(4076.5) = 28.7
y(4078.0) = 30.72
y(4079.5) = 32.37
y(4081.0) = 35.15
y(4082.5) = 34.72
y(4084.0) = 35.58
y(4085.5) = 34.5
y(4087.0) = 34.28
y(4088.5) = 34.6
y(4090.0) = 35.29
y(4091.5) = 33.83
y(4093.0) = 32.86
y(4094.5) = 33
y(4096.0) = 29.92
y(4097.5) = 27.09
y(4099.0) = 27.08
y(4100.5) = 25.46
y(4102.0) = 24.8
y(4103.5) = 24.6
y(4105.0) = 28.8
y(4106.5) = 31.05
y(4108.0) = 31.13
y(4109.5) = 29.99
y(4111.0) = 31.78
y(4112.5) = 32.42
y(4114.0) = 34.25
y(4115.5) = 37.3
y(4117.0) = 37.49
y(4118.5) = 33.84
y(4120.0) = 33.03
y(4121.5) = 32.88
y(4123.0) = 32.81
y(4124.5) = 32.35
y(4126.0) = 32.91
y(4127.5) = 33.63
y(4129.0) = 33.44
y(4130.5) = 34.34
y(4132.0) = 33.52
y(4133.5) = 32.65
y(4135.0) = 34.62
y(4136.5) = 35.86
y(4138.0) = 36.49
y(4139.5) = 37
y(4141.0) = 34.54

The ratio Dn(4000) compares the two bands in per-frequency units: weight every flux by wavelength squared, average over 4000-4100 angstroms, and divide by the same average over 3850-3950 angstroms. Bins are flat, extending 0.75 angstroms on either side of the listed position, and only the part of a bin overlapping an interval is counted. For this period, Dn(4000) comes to 1.6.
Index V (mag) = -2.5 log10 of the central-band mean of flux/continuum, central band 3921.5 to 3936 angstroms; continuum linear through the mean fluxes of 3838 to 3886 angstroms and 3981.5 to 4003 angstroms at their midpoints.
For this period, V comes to 0.41 mag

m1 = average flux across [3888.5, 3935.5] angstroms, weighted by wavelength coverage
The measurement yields 23.7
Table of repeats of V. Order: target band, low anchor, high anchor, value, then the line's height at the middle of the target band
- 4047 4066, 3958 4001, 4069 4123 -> -0.13 mag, 29.7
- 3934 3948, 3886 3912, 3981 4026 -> 0.31 mag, 27.7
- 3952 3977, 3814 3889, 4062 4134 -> 0.29 mag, 26.4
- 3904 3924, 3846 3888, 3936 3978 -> -0.22 mag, 22.4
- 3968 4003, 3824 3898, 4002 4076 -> 0.12 mag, 30.2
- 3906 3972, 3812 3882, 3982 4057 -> 0.22 mag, 28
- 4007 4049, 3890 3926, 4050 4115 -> -0.15 mag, 30.2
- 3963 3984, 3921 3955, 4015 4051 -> 0.35 mag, 26.9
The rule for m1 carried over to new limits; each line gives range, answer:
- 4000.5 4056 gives 34.4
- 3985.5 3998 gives 31.5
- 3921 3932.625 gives 21.3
